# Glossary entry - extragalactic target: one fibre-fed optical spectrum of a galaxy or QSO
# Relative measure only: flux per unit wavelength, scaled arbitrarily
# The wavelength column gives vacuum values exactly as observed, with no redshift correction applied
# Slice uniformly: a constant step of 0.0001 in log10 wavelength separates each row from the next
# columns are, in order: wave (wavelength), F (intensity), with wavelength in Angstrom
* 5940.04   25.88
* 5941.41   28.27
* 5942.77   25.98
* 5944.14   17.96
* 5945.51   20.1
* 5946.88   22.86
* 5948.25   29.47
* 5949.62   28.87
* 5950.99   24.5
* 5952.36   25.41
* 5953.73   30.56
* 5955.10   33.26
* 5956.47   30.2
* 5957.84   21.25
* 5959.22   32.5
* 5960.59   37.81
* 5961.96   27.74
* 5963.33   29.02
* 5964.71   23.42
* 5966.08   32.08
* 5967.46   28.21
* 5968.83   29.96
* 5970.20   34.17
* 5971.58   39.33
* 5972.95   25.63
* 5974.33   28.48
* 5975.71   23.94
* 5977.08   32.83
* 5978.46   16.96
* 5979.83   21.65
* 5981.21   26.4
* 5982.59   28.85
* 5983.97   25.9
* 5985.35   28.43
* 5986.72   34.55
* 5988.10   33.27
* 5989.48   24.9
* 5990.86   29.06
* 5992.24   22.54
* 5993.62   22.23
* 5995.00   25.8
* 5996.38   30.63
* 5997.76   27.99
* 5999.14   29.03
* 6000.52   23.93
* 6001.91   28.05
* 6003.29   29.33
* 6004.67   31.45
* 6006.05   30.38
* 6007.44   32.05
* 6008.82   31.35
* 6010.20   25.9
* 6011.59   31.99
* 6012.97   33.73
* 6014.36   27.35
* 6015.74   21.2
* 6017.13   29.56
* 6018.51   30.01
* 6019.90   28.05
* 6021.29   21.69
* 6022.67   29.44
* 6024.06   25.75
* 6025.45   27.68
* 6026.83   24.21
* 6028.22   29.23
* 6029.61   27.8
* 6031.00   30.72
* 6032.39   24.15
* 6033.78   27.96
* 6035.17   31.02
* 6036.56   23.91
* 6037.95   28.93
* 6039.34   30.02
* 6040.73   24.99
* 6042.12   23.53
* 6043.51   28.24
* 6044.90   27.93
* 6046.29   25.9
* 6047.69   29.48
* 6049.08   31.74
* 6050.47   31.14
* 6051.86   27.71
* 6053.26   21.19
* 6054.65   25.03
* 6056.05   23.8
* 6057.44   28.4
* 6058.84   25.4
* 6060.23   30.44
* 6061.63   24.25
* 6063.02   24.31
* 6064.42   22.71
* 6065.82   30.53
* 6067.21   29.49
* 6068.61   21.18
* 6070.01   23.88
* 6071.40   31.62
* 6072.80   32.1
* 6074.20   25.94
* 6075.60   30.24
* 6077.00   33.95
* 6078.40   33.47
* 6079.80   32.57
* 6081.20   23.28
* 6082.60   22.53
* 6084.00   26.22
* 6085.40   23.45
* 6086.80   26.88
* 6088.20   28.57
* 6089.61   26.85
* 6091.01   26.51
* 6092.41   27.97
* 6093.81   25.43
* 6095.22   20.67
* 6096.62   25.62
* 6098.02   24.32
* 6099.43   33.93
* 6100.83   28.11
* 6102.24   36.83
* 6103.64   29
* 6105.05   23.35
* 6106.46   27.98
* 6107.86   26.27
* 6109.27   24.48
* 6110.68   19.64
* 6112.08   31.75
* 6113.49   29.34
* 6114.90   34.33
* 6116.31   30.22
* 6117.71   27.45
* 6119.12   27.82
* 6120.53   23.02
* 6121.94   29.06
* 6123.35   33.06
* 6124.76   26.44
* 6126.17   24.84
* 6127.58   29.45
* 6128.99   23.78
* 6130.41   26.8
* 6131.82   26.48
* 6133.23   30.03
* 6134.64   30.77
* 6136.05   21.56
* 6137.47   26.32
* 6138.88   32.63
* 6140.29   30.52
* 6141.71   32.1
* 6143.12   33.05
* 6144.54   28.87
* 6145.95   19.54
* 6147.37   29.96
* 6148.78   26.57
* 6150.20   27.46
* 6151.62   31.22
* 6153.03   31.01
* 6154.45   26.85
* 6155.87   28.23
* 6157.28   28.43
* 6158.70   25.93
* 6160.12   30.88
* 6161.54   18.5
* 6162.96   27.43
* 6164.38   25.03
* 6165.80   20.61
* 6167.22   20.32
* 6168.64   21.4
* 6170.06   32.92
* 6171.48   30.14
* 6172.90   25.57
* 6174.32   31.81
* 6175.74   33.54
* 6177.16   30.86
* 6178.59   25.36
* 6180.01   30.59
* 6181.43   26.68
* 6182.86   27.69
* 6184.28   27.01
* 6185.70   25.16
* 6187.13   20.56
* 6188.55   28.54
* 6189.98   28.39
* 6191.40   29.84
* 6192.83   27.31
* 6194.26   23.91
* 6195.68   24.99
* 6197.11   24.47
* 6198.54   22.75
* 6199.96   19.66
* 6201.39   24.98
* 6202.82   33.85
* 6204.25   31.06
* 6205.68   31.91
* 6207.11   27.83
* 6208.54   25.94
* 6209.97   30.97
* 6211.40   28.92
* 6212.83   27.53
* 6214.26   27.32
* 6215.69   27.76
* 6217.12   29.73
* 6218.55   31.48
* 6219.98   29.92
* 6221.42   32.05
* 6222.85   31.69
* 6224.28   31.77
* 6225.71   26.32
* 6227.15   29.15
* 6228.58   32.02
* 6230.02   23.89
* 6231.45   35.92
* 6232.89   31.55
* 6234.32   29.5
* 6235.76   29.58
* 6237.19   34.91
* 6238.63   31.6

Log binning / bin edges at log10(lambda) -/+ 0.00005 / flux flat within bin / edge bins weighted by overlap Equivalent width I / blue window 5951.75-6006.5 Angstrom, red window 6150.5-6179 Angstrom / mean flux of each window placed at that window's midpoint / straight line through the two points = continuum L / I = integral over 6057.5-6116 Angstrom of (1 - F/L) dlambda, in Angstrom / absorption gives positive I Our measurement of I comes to 0.6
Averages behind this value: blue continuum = 28.4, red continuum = 27.3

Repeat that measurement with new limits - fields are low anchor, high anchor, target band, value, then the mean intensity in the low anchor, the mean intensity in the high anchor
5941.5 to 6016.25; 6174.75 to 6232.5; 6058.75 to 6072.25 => 0.8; 28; 28.3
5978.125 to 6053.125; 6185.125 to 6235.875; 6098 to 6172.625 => 1.0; 27.7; 28.3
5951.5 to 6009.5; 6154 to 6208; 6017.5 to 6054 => 0.9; 28.6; 26.9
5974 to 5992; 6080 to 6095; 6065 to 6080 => -1.9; 27.2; 25.8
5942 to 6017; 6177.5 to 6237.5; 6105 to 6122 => 0.5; 28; 28.3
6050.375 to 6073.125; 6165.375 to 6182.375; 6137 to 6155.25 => -1.1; 26.5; 27.6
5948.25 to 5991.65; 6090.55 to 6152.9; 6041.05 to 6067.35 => 1.3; 28.7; 27.9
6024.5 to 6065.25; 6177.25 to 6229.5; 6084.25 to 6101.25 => 0.5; 27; 27.9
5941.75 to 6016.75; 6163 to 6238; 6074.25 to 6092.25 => 0.2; 28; 28.1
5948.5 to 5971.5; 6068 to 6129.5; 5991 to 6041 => 1.7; 29.6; 27.6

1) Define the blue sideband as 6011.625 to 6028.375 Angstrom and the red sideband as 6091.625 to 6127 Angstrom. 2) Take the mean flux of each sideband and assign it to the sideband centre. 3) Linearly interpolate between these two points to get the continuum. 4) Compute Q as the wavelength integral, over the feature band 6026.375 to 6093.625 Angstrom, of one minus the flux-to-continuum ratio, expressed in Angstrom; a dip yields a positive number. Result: 0.5 Angstrom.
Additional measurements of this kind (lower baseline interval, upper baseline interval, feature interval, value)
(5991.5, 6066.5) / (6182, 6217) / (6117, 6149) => -0.8 Angstrom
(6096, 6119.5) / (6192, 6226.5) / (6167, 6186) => 0.1 Angstrom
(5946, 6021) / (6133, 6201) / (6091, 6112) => 0.6 Angstrom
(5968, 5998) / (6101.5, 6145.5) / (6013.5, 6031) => 0.6 Angstrom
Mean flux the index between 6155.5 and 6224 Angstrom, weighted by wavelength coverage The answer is 27.5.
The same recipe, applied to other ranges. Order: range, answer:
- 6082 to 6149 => 27.5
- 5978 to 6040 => 27.7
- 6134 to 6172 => 27.3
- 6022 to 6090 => 27.3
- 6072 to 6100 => 27.5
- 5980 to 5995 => 27.3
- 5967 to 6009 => 28.3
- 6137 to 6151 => 28.8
